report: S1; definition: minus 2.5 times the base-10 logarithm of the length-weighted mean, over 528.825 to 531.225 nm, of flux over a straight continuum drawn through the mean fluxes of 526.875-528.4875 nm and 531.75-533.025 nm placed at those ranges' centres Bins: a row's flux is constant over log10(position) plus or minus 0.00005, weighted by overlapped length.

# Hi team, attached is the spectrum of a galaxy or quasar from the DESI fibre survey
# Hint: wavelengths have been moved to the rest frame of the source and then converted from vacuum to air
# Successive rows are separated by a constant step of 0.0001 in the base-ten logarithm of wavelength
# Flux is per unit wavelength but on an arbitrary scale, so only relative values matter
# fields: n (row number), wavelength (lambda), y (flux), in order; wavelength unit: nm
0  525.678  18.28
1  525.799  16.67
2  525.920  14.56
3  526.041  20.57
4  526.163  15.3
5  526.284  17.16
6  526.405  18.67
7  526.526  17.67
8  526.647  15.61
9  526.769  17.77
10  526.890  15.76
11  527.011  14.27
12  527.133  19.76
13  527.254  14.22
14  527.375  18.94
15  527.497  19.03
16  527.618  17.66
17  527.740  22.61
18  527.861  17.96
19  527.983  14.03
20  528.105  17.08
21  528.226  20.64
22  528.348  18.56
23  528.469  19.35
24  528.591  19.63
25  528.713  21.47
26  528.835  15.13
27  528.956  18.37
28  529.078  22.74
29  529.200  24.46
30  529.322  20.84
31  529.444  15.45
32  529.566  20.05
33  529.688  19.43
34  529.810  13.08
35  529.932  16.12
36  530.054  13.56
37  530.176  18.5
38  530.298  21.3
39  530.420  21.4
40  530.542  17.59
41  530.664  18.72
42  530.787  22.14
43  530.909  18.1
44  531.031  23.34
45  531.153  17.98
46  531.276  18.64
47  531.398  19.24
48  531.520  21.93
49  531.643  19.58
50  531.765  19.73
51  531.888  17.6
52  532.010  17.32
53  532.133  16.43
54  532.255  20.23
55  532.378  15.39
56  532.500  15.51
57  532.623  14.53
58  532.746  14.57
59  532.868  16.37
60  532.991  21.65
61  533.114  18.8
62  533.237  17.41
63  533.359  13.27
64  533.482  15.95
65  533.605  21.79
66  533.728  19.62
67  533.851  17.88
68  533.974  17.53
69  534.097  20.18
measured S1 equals -0.09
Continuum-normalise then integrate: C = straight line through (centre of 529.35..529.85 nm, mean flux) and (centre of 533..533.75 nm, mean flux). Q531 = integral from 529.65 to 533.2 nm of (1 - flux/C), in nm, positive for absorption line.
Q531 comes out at -0.11 nm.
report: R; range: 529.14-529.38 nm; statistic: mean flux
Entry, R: 22.7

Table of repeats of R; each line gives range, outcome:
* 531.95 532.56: 17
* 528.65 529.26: 20.4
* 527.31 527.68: 18.5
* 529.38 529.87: 17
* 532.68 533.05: 17.5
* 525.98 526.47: 17.9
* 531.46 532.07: 19.2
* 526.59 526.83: 16.7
